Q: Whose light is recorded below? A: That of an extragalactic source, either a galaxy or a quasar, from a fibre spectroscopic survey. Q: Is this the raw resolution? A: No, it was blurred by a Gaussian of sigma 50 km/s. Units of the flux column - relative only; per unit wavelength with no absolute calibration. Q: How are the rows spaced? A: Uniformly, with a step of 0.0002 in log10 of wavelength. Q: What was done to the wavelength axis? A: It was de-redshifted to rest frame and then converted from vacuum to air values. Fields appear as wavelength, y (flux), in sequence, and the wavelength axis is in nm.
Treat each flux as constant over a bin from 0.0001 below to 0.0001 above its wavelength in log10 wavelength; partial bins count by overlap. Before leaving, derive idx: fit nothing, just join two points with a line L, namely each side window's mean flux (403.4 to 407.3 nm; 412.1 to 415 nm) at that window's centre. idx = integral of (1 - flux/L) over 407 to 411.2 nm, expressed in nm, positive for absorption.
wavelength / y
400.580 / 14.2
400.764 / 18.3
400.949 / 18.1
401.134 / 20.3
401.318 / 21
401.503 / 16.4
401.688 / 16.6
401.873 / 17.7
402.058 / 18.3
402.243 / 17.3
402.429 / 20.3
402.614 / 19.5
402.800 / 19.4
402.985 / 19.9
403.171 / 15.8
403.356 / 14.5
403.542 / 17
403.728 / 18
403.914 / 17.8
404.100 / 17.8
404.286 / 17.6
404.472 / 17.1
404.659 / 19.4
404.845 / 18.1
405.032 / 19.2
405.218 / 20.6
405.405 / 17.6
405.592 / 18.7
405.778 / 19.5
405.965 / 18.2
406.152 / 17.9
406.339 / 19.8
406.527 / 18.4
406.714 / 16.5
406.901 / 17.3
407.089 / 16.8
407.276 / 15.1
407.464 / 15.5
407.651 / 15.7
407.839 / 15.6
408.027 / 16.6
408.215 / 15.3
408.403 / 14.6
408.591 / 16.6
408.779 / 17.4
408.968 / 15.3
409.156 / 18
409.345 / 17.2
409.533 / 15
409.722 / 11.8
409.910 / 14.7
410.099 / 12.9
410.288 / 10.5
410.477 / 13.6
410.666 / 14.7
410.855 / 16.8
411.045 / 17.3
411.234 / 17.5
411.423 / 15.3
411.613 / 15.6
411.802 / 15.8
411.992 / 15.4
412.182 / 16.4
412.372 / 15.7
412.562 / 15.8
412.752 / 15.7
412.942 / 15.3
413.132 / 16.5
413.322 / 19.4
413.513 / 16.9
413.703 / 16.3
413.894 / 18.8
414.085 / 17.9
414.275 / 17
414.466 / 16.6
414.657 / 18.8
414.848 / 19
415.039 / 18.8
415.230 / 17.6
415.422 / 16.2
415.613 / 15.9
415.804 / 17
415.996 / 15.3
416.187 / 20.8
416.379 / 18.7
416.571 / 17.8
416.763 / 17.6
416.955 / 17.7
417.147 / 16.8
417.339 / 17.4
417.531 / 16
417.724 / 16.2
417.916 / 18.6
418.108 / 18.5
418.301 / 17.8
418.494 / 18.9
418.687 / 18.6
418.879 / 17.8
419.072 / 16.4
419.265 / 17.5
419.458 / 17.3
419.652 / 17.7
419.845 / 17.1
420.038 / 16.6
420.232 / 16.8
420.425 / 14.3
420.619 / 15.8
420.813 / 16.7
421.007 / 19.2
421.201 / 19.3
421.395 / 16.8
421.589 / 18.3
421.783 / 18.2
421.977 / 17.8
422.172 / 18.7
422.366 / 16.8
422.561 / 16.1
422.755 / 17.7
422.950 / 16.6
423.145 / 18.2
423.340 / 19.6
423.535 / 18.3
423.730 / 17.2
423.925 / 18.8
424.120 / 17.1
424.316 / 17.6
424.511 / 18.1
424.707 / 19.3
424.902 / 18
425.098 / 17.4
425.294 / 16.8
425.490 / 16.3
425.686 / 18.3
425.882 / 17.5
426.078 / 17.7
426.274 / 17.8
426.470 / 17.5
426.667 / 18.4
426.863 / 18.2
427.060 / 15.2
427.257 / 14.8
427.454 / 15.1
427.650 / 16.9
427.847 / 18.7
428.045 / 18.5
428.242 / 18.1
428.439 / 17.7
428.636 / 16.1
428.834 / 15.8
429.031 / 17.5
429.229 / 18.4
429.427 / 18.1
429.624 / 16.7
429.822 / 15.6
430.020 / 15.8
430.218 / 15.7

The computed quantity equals 0.54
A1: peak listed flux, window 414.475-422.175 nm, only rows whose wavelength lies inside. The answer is 20.8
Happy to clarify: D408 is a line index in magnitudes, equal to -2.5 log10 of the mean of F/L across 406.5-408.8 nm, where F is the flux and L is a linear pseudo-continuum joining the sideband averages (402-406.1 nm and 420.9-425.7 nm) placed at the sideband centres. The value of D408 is 0.13 mag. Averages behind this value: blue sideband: 18.3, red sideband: 17.8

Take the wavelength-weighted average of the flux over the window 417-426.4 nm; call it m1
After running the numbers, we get 17.6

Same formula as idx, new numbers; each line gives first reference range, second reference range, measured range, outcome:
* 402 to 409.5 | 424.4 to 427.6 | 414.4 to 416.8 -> -0.04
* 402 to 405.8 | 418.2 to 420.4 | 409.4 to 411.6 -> 0.40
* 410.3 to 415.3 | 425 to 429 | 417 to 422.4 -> -0.18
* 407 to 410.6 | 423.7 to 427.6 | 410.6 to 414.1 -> -0.19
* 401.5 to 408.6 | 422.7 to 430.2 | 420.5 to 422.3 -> -0.04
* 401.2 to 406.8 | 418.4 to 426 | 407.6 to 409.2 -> 0.18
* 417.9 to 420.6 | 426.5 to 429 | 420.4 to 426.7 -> -0.19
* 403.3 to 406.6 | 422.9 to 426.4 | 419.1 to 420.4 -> 0.07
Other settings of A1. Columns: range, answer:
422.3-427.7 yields 19.6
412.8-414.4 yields 19.4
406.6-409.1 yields 17.4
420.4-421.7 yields 19.3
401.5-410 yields 20.6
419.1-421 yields 17.7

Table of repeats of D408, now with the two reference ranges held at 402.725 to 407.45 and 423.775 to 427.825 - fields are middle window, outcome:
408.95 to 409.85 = 0.15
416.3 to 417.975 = 0.01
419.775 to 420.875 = 0.09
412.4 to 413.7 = 0.07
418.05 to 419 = -0.04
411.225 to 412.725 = 0.12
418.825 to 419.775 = 0.01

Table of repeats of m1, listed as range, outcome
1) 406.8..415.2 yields 16.1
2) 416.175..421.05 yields 17.4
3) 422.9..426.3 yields 17.8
